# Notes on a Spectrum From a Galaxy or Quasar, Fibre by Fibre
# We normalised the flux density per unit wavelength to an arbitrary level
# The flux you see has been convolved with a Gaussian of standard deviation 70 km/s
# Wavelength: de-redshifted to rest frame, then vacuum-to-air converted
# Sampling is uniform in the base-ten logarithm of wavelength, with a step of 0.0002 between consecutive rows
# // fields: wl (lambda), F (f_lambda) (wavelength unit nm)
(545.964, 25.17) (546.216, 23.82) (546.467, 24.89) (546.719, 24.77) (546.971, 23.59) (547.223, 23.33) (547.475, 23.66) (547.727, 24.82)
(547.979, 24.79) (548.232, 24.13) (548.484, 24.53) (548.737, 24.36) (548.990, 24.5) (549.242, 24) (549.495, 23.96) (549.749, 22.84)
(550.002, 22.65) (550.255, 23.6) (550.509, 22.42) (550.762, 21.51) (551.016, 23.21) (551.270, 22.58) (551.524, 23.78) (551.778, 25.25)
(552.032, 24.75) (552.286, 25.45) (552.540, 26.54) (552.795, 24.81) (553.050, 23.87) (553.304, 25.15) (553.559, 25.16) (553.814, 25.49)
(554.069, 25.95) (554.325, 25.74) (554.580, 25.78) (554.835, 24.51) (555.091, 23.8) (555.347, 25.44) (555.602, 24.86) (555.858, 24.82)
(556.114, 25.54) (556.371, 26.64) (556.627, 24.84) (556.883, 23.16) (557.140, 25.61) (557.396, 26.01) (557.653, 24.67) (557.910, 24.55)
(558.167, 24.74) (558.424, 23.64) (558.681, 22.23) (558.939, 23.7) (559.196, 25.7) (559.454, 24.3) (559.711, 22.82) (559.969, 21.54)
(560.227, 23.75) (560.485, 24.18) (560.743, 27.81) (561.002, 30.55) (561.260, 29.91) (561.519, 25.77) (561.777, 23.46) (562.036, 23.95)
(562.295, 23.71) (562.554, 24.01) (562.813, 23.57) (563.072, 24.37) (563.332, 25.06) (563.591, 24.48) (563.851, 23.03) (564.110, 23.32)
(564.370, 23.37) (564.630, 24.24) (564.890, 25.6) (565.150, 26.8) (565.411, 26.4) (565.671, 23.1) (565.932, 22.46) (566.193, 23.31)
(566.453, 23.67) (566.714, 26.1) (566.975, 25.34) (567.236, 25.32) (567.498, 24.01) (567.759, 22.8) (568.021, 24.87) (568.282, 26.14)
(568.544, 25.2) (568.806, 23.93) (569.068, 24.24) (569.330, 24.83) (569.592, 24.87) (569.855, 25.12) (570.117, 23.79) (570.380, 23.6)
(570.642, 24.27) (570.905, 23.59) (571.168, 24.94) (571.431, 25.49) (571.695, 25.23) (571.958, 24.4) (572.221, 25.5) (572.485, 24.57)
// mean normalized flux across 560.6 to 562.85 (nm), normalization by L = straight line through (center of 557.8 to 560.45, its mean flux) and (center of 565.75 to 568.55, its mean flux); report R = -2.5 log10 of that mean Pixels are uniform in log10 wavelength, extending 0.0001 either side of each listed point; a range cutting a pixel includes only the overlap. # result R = -0.09 mag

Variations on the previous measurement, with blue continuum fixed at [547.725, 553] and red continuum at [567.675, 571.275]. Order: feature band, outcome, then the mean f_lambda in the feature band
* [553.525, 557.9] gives -0.05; 25.2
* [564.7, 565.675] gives -0.06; 25.7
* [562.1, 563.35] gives 0.01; 24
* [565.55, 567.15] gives 0.02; 24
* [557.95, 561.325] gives -0.03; 24.9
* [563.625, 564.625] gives 0.04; 23.5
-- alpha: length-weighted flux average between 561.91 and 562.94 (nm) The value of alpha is 23.8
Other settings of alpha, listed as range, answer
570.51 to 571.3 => 24.3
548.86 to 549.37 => 24.3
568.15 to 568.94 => 25.1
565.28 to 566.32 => 23.8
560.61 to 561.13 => 29.1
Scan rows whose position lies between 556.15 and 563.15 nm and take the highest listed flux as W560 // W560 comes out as 30.55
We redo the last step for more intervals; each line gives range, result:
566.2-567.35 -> 26.1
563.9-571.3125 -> 26.8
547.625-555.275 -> 26.54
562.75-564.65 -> 25.06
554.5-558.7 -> 26.64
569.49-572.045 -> 25.49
